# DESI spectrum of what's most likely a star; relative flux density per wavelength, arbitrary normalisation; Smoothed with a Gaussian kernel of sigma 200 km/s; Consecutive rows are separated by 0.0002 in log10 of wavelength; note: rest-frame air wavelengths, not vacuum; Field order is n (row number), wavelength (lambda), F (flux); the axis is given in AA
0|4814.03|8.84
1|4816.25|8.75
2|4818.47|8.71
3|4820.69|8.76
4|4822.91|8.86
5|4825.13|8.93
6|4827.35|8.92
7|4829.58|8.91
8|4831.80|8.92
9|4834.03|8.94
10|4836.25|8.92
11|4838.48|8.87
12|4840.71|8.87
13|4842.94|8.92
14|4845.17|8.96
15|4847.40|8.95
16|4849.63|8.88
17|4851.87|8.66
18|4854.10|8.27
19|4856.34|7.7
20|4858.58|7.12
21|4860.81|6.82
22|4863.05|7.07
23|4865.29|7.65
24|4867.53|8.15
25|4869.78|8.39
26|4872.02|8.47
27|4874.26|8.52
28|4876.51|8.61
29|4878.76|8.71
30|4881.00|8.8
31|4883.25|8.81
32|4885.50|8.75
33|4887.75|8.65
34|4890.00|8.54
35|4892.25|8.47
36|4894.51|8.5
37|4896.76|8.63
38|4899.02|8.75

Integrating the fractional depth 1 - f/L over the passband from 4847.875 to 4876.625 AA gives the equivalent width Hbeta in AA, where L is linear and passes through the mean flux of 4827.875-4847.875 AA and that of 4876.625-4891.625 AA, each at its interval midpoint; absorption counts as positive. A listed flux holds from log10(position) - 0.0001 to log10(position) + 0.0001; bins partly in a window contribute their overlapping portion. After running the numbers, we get 2.5 AA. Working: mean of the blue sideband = 8.92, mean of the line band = 8.02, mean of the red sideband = 8.7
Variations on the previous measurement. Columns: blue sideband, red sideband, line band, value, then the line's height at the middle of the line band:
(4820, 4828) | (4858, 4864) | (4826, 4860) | -3.16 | 7.91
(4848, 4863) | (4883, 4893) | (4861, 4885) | 0.08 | 8.29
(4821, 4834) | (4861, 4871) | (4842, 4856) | -0.79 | 8.24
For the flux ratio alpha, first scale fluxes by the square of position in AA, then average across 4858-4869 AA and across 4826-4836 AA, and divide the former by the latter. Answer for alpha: 0.8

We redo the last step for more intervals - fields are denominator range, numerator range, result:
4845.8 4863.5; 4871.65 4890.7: 1.10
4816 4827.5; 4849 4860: 0.93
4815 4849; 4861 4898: 0.96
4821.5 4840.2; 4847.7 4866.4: 0.89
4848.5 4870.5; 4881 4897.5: 1.11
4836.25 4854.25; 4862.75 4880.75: 0.95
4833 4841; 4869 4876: 0.97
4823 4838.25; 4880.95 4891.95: 1.00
